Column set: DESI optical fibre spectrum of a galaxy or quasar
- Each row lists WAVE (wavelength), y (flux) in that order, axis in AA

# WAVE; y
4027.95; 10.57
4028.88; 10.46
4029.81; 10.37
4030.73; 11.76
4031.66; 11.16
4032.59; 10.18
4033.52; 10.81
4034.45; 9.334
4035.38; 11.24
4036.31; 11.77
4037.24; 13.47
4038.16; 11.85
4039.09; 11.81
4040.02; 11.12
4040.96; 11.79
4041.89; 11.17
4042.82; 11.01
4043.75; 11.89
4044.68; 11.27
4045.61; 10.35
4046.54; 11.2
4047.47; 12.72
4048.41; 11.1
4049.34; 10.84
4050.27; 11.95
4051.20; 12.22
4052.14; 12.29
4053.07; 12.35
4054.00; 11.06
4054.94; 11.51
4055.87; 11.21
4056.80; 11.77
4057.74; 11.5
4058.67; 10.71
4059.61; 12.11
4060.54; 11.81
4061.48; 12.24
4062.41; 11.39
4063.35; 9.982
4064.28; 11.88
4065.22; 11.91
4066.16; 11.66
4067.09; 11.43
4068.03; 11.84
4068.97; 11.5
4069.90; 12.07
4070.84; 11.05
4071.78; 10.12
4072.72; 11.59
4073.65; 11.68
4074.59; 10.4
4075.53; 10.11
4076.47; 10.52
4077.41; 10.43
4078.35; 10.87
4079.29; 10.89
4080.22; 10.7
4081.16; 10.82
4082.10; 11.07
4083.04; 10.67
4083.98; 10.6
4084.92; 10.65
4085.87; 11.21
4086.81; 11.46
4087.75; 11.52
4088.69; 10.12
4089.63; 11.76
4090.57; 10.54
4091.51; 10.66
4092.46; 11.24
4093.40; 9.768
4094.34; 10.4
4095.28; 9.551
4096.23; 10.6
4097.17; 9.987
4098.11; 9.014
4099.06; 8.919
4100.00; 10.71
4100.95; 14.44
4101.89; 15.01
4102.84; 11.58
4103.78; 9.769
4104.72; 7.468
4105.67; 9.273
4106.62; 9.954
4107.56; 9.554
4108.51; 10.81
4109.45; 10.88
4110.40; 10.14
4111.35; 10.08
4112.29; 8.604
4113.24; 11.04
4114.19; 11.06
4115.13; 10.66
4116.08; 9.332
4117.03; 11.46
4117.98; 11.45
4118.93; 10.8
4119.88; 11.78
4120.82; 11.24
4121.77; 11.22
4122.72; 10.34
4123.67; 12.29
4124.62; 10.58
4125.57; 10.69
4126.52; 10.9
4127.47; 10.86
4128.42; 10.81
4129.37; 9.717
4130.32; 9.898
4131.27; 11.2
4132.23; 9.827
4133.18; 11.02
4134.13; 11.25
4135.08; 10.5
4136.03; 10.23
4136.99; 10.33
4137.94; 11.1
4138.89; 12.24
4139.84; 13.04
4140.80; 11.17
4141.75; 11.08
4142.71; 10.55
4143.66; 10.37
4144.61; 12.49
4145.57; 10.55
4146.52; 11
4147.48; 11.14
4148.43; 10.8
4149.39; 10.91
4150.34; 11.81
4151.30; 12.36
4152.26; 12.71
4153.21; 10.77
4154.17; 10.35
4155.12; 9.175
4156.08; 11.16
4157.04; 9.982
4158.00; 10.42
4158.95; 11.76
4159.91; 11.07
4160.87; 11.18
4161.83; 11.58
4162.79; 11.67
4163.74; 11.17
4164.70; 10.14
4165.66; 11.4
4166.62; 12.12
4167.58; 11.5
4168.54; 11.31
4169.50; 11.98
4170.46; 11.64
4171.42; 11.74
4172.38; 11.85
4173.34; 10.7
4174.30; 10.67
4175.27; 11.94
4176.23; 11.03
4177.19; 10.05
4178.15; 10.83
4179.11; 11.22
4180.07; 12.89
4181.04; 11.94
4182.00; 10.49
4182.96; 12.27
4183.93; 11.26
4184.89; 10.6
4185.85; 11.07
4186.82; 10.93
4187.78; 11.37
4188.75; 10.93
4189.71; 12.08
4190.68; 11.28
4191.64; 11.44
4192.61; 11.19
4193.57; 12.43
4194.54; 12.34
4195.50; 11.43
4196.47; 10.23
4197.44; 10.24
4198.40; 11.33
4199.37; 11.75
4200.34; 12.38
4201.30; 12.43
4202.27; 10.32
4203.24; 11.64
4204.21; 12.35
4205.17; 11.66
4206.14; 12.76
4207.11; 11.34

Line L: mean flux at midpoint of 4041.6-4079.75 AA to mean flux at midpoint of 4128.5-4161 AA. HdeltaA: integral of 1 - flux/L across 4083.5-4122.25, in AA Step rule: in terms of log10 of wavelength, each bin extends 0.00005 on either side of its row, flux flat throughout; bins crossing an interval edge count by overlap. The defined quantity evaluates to 1.81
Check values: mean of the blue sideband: 11.4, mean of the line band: 10.6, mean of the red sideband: 11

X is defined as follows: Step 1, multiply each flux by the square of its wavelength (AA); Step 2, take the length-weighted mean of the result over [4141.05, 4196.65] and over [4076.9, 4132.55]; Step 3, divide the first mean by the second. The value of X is 1.09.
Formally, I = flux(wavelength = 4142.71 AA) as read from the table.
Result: 10.55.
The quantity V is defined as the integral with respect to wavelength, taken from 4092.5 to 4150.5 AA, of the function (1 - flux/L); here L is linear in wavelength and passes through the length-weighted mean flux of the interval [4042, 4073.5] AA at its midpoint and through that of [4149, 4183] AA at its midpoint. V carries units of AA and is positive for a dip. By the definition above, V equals 3.2 AA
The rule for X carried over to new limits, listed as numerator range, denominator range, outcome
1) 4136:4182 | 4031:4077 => 1.04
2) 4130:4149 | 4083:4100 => 1.07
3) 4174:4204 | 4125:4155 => 1.06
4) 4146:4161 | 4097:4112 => 1.08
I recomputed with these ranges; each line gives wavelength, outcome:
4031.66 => 11.16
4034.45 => 9.334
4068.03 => 11.84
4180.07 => 12.89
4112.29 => 8.604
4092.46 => 11.24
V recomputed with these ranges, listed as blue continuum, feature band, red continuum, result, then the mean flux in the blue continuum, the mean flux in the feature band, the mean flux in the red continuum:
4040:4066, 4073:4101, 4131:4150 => 1.66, 11.5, 10.7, 11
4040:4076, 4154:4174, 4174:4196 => 0.43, 11.4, 11.1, 11.4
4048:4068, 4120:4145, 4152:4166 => 0.32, 11.6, 11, 10.9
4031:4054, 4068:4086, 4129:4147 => 0.56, 11.4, 10.9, 10.9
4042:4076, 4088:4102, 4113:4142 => 0.53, 11.4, 10.8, 10.9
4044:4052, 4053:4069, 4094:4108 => -0.42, 11.5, 11.5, 10.4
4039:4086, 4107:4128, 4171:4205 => 1.15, 11.3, 10.7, 11.4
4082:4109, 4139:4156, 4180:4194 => -0.20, 10.6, 11.2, 11.4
